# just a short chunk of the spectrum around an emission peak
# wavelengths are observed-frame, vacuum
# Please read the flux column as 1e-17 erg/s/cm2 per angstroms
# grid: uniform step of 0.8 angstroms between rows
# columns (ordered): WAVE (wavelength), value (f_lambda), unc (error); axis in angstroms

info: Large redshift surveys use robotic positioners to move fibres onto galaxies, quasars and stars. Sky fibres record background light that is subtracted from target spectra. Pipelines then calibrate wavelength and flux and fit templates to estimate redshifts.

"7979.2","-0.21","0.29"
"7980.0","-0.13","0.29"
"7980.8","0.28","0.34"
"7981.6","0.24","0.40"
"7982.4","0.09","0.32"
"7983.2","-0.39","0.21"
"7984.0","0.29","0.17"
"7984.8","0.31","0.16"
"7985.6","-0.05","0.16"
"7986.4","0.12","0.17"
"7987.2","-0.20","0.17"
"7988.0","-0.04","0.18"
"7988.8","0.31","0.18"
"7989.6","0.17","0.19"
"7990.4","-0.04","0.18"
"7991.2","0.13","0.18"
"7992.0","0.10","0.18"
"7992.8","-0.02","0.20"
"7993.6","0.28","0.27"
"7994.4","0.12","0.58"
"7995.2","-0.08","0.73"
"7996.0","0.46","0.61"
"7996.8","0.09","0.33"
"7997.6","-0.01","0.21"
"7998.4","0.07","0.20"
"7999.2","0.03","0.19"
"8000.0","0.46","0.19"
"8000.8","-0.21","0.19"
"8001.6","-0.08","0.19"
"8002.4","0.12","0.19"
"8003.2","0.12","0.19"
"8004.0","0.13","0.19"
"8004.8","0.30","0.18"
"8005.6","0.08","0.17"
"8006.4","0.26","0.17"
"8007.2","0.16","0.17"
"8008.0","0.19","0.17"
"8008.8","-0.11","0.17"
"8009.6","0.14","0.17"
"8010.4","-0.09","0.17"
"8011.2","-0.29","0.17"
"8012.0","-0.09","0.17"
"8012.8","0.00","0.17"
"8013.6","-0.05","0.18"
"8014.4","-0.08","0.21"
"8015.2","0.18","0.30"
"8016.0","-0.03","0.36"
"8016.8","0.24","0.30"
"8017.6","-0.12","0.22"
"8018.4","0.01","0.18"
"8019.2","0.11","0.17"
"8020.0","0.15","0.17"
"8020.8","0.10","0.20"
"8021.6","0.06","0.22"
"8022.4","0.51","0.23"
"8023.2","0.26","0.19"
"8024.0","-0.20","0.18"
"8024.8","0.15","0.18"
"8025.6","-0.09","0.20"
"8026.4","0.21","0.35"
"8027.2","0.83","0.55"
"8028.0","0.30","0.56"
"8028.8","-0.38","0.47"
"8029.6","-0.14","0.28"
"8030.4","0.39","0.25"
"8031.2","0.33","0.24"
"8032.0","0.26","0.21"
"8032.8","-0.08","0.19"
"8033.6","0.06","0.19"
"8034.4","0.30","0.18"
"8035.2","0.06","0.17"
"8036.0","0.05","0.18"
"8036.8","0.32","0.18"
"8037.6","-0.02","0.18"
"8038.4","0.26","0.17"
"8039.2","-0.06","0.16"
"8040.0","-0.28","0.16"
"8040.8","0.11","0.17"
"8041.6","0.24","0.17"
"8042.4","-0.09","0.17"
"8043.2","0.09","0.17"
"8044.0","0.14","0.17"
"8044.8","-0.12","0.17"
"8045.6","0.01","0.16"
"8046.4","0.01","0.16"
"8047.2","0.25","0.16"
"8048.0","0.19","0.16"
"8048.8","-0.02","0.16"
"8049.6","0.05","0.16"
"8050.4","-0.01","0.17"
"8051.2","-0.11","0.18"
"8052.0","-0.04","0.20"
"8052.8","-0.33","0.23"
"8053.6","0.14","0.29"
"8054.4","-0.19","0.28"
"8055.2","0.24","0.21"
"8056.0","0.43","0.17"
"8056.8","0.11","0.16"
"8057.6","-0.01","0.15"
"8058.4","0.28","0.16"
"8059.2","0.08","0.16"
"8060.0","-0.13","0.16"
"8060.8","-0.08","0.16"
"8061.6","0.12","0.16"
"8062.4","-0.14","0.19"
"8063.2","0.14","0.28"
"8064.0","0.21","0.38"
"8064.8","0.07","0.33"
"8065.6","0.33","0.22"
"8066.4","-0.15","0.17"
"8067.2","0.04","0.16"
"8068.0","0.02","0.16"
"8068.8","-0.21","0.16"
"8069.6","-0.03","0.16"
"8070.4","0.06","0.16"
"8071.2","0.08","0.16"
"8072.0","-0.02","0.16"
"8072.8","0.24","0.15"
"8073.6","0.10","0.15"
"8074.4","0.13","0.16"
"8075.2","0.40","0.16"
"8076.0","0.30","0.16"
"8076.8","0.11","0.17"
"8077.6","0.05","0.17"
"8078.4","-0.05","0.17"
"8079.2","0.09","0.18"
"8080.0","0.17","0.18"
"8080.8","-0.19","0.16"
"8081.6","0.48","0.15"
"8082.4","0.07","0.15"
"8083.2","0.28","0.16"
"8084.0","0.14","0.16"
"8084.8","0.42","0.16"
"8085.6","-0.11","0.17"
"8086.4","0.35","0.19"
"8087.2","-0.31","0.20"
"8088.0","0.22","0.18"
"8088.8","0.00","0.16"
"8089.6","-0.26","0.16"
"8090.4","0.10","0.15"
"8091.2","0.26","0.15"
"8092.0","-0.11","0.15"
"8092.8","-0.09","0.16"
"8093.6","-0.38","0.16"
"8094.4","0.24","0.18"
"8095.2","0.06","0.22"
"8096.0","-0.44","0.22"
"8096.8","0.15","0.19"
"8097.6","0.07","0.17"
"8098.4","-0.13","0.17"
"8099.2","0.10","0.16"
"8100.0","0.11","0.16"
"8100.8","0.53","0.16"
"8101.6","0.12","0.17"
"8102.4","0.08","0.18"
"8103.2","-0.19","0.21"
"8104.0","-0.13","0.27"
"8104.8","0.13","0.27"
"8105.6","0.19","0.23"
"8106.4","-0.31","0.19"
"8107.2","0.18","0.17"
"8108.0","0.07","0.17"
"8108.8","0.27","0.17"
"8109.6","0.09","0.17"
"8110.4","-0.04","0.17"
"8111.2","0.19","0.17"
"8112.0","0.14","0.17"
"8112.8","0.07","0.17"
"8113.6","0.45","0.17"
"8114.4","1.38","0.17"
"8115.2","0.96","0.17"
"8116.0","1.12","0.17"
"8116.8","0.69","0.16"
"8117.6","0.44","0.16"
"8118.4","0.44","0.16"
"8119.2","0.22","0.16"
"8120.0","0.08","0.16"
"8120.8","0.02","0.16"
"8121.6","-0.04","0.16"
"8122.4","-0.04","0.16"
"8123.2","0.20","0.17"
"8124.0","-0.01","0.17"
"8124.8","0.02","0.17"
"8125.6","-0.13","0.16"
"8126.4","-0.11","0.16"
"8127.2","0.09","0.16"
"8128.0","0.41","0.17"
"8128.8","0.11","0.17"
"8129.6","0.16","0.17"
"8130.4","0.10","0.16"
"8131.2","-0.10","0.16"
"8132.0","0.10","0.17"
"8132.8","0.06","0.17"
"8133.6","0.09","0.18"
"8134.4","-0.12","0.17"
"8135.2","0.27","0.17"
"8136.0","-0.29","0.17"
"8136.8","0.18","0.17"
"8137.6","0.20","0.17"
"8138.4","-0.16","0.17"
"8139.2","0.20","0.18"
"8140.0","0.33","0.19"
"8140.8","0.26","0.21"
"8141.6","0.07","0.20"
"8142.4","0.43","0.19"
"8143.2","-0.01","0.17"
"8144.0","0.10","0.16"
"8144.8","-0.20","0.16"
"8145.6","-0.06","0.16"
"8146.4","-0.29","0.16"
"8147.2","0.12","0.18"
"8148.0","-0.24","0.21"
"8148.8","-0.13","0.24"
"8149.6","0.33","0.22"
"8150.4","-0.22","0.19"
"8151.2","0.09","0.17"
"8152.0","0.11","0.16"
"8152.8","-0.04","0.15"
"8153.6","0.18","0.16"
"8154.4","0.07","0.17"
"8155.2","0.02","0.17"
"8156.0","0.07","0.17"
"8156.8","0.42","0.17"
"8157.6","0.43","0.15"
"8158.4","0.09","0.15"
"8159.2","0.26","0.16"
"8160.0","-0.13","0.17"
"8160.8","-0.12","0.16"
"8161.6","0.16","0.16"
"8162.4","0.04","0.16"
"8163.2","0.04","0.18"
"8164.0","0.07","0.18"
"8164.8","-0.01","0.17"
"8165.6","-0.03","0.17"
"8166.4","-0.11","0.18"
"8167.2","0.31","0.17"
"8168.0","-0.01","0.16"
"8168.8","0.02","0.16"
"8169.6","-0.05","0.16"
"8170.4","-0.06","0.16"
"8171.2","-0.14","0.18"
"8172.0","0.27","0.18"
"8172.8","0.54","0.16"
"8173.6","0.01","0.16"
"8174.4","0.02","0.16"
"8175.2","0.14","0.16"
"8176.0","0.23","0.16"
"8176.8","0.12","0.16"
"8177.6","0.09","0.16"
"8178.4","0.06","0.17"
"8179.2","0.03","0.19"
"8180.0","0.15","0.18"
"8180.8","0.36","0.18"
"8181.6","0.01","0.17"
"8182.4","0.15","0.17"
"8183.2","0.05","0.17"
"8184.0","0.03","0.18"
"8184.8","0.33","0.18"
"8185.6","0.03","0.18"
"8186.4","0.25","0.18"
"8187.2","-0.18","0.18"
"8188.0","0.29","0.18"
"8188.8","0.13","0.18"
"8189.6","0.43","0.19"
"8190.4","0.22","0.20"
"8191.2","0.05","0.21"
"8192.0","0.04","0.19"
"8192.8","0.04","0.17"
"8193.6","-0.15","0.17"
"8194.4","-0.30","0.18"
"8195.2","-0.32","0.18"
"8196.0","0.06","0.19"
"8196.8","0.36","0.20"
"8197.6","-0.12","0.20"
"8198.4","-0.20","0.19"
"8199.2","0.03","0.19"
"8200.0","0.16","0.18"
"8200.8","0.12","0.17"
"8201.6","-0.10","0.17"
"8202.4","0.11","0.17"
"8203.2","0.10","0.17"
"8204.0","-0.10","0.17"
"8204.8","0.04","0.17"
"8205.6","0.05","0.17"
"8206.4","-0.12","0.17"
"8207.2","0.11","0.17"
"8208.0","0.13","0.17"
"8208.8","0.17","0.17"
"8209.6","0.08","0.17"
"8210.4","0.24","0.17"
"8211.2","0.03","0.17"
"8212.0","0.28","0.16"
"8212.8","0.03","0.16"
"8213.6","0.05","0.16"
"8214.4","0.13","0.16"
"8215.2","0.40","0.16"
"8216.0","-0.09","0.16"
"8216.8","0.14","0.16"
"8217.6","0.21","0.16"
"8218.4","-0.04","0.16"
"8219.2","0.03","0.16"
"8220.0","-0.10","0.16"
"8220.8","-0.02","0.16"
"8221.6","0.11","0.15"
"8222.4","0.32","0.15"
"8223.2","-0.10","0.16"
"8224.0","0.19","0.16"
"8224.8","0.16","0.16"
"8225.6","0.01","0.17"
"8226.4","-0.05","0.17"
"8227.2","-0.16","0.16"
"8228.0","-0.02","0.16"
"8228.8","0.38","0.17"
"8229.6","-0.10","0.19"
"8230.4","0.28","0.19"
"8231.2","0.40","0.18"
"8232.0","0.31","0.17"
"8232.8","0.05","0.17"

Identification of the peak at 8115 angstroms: H-gamma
